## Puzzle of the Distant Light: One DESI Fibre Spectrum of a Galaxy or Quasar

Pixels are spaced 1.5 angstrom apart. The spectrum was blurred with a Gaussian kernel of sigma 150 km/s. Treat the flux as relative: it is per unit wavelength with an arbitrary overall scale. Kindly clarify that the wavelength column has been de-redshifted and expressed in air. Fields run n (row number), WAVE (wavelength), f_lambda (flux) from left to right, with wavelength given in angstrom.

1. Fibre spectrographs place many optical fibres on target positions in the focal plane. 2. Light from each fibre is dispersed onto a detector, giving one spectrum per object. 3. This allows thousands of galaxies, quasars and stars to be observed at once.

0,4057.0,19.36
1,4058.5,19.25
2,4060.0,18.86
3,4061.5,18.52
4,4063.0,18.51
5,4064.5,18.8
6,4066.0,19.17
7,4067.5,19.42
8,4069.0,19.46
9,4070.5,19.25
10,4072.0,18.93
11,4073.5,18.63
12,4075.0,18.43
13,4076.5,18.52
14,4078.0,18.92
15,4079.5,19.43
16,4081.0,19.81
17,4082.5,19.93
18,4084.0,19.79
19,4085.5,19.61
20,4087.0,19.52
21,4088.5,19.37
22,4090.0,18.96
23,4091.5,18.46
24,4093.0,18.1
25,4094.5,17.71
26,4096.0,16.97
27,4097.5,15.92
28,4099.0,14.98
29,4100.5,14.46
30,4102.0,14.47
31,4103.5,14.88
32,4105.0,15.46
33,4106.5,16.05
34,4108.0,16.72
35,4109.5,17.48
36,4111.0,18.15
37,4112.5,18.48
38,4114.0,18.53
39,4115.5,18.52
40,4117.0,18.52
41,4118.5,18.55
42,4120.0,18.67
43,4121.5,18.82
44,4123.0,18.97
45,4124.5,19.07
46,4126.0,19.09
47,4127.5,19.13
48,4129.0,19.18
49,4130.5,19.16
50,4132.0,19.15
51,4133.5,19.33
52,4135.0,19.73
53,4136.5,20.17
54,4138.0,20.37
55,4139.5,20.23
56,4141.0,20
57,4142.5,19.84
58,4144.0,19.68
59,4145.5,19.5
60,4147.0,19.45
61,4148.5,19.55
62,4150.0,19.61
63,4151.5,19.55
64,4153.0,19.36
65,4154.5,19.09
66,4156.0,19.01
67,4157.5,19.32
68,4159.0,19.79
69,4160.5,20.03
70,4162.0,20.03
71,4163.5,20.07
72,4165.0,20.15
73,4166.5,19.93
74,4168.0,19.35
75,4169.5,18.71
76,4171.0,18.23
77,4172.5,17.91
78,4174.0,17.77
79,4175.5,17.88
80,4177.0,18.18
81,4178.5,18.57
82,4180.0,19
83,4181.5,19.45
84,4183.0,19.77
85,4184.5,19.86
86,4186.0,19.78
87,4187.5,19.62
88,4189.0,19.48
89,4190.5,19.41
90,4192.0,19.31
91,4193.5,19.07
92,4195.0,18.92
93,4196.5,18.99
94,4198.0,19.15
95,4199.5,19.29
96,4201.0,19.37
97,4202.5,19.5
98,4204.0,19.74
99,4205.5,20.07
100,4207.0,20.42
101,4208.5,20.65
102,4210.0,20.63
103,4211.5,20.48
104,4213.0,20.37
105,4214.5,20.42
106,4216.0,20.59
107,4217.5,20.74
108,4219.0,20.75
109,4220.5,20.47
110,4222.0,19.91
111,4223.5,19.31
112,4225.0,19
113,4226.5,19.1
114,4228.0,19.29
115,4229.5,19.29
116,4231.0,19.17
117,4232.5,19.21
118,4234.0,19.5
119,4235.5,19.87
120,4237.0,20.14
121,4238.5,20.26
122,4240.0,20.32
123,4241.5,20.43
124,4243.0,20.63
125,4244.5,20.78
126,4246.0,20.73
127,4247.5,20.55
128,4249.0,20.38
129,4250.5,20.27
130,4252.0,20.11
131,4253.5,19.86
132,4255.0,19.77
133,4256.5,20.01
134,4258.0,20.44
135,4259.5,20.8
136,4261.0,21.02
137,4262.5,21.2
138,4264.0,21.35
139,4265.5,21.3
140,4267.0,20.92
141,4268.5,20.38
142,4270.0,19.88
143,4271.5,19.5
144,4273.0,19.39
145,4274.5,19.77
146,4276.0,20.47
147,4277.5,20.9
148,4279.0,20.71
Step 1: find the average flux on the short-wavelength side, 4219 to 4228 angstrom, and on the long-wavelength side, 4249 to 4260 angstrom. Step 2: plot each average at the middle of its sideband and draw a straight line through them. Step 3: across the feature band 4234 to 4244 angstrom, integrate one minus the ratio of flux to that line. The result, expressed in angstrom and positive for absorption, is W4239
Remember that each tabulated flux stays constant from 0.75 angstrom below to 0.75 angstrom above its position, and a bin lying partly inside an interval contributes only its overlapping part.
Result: -0.2 angstrom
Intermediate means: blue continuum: 19.6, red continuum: 20.2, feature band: 20.2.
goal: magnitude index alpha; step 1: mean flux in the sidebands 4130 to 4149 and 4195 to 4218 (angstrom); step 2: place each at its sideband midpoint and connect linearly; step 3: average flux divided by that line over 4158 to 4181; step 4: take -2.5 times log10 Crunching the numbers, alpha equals 0.04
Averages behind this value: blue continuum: 19.7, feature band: 19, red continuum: 20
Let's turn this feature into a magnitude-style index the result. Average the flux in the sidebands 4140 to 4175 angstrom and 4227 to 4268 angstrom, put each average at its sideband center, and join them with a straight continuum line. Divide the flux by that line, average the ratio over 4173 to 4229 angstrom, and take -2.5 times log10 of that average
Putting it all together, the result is 0.01 mag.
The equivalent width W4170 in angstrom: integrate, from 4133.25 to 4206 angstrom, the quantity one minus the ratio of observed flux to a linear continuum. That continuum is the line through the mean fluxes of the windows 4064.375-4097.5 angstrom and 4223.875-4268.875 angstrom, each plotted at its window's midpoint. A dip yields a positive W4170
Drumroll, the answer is 0.74 angstrom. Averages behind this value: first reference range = 18.9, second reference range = 20.2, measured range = 19.4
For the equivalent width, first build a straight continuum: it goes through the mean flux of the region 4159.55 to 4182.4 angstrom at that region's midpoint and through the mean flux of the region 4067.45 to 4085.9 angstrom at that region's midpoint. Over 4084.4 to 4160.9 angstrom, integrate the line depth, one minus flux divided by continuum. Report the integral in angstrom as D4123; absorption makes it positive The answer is 2.42 angstrom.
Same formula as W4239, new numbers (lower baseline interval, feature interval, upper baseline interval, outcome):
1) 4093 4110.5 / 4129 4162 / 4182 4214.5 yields -3.6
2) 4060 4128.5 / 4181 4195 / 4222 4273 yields -0.1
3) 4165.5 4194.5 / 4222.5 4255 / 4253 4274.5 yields 0.1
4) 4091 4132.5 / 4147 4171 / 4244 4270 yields -1.2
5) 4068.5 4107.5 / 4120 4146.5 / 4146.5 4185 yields -1.1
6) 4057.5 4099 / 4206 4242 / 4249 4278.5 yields 0.0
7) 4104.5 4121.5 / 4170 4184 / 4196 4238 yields 0.4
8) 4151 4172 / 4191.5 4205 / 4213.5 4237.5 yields 0.3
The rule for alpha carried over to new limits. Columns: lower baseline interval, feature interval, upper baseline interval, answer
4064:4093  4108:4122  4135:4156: 0.07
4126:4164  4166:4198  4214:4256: 0.04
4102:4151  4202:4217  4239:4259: -0.03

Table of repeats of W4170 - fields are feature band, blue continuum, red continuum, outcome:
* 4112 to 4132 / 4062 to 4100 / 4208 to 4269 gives 0.2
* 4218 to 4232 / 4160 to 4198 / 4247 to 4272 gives 0.2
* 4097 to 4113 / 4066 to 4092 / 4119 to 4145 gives 2.7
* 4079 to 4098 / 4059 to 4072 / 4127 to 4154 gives 0.4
